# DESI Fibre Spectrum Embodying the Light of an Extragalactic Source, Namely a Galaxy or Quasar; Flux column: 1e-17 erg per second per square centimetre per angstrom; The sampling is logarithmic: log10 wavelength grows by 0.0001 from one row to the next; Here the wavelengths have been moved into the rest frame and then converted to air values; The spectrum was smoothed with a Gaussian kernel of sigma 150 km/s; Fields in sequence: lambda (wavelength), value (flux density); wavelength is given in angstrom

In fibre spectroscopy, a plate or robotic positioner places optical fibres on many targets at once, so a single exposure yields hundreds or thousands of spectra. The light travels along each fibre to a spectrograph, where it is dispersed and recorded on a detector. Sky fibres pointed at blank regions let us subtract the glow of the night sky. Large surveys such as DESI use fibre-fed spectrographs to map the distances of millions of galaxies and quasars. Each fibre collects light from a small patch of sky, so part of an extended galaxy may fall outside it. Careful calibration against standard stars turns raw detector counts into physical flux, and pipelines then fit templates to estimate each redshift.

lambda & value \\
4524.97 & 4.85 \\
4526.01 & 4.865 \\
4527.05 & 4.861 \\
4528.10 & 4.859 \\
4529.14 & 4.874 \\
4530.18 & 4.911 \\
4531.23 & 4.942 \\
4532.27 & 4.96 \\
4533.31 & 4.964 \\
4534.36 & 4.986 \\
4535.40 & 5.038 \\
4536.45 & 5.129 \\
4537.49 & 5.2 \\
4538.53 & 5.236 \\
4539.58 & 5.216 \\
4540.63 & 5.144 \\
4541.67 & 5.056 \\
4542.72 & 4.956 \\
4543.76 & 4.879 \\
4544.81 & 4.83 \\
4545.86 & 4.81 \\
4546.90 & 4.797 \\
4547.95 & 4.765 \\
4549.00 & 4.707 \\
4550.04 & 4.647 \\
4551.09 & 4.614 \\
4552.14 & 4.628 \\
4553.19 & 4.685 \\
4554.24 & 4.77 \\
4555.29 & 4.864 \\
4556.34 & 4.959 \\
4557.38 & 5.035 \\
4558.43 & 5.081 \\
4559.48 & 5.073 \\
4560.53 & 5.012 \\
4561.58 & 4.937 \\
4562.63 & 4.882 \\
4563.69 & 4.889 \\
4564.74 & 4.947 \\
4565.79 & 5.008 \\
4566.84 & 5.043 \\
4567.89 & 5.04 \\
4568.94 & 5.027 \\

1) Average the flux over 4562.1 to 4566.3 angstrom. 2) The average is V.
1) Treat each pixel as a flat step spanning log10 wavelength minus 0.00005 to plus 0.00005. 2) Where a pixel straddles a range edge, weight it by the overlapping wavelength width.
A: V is 4.92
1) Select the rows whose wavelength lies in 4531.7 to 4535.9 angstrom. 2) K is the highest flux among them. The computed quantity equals 5.038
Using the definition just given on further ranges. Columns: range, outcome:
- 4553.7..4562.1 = 5.081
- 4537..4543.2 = 5.236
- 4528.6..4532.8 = 4.96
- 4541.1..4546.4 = 5.056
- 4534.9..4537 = 5.129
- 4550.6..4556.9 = 4.959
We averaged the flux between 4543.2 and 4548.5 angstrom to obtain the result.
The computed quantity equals 4.82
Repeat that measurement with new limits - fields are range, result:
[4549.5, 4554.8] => 4.67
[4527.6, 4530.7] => 4.89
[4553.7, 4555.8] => 4.81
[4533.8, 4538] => 5.08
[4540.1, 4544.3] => 5.01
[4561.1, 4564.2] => 4.89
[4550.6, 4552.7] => 4.61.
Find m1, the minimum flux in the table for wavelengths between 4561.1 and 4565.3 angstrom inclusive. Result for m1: 4.882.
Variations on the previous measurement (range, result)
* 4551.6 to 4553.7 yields 4.628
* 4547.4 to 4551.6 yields 4.614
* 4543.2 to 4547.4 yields 4.797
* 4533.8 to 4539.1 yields 4.986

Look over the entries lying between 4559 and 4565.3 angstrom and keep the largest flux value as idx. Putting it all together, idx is 5.073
